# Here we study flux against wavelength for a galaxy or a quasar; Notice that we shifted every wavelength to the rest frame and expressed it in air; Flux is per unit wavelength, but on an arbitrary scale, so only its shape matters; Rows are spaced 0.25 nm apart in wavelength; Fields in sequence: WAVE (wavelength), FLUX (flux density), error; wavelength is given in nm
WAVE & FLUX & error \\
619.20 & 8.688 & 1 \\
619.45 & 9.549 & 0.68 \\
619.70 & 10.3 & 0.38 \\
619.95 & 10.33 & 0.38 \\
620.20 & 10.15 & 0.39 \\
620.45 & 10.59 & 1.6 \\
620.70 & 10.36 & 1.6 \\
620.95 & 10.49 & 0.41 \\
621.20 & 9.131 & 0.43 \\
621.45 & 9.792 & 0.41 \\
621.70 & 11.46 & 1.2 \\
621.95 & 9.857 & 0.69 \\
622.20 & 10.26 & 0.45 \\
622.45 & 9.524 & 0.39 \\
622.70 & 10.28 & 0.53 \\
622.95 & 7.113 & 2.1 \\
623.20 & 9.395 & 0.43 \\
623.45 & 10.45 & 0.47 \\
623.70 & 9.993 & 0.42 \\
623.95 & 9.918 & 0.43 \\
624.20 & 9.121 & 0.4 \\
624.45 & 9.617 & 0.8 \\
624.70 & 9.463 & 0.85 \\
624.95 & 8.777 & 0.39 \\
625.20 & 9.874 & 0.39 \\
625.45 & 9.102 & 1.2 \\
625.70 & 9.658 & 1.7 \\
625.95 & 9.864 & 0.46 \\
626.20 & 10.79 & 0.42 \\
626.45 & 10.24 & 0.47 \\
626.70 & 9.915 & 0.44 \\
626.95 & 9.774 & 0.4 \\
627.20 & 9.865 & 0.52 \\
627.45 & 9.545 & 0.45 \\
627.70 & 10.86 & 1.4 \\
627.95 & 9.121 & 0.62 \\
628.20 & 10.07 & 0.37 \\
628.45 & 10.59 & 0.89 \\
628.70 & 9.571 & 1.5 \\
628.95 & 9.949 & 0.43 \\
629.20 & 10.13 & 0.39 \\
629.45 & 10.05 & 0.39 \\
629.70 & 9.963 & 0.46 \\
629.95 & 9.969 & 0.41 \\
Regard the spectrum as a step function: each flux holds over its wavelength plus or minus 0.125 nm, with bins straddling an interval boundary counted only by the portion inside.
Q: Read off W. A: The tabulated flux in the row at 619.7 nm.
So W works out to 10.3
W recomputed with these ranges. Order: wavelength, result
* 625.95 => 9.864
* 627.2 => 9.865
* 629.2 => 10.13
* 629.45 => 10.05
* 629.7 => 9.963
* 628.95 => 9.949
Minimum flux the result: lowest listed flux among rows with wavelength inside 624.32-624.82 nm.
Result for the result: 9.463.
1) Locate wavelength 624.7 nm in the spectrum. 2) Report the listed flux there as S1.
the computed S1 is 9.463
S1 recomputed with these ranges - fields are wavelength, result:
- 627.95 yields 9.121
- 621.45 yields 9.792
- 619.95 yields 10.33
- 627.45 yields 9.545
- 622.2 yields 10.26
